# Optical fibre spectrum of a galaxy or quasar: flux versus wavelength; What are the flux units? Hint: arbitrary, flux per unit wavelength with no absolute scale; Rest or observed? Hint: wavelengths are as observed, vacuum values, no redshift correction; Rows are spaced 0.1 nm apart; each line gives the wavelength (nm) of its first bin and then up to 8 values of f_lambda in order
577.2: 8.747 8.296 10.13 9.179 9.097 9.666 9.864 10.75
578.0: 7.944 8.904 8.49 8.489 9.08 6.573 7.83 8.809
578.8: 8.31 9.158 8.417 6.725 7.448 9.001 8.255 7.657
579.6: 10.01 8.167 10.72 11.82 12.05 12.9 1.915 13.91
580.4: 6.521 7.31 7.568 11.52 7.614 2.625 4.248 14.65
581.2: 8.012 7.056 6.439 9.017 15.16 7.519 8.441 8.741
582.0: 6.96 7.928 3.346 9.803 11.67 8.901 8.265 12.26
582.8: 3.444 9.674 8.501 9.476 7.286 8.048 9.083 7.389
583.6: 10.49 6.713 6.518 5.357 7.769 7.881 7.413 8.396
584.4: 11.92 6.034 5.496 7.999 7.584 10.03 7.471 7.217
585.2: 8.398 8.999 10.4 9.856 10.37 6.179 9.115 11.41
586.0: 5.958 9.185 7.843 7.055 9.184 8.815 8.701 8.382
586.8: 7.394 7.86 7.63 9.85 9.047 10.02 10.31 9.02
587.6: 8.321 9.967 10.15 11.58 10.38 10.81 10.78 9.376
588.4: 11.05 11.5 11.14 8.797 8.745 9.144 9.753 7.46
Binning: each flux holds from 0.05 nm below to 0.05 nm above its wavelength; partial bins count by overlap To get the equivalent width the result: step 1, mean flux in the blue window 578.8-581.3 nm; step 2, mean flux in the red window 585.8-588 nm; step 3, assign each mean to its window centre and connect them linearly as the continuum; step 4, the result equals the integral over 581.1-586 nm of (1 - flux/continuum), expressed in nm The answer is 0.23 nm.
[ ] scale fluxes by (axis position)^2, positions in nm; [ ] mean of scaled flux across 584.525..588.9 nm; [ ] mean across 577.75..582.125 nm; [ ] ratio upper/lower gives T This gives 1.07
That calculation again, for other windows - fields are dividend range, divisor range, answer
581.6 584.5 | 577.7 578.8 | 0.97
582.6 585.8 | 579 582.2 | 0.97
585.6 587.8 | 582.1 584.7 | 1.09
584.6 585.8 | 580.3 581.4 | 1.09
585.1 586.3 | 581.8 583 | 1.07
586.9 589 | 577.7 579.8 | 1.18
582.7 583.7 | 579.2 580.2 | 0.88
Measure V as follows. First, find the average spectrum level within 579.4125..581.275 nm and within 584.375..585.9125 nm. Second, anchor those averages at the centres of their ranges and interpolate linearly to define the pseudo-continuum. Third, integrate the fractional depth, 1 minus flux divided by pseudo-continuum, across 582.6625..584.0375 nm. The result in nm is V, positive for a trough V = 0.11 nm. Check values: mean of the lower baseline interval 8.81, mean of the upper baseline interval 8.53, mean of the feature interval 7.96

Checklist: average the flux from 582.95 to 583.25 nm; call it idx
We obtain 8.42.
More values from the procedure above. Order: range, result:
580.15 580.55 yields 7.41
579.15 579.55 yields 8.09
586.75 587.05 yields 7.63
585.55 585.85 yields 8.55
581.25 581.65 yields 9.42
